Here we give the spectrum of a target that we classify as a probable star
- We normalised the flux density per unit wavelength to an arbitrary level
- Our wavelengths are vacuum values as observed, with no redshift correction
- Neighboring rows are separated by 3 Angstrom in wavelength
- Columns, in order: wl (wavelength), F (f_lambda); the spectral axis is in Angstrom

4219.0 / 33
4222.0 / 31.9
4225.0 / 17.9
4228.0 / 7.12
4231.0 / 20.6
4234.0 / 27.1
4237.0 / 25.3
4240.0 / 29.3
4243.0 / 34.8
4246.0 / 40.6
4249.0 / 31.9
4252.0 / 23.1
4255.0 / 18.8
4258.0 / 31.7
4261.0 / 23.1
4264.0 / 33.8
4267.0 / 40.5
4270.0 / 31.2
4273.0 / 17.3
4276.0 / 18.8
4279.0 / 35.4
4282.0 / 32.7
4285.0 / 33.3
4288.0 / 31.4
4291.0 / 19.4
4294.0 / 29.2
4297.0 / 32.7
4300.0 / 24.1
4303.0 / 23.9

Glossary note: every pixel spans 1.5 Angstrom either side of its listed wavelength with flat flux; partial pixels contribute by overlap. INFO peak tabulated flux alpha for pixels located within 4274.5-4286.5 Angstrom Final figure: 35.4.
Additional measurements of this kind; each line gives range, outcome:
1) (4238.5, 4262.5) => 40.6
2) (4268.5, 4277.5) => 31.2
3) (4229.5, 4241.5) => 29.3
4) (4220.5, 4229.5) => 31.9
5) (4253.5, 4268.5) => 40.5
